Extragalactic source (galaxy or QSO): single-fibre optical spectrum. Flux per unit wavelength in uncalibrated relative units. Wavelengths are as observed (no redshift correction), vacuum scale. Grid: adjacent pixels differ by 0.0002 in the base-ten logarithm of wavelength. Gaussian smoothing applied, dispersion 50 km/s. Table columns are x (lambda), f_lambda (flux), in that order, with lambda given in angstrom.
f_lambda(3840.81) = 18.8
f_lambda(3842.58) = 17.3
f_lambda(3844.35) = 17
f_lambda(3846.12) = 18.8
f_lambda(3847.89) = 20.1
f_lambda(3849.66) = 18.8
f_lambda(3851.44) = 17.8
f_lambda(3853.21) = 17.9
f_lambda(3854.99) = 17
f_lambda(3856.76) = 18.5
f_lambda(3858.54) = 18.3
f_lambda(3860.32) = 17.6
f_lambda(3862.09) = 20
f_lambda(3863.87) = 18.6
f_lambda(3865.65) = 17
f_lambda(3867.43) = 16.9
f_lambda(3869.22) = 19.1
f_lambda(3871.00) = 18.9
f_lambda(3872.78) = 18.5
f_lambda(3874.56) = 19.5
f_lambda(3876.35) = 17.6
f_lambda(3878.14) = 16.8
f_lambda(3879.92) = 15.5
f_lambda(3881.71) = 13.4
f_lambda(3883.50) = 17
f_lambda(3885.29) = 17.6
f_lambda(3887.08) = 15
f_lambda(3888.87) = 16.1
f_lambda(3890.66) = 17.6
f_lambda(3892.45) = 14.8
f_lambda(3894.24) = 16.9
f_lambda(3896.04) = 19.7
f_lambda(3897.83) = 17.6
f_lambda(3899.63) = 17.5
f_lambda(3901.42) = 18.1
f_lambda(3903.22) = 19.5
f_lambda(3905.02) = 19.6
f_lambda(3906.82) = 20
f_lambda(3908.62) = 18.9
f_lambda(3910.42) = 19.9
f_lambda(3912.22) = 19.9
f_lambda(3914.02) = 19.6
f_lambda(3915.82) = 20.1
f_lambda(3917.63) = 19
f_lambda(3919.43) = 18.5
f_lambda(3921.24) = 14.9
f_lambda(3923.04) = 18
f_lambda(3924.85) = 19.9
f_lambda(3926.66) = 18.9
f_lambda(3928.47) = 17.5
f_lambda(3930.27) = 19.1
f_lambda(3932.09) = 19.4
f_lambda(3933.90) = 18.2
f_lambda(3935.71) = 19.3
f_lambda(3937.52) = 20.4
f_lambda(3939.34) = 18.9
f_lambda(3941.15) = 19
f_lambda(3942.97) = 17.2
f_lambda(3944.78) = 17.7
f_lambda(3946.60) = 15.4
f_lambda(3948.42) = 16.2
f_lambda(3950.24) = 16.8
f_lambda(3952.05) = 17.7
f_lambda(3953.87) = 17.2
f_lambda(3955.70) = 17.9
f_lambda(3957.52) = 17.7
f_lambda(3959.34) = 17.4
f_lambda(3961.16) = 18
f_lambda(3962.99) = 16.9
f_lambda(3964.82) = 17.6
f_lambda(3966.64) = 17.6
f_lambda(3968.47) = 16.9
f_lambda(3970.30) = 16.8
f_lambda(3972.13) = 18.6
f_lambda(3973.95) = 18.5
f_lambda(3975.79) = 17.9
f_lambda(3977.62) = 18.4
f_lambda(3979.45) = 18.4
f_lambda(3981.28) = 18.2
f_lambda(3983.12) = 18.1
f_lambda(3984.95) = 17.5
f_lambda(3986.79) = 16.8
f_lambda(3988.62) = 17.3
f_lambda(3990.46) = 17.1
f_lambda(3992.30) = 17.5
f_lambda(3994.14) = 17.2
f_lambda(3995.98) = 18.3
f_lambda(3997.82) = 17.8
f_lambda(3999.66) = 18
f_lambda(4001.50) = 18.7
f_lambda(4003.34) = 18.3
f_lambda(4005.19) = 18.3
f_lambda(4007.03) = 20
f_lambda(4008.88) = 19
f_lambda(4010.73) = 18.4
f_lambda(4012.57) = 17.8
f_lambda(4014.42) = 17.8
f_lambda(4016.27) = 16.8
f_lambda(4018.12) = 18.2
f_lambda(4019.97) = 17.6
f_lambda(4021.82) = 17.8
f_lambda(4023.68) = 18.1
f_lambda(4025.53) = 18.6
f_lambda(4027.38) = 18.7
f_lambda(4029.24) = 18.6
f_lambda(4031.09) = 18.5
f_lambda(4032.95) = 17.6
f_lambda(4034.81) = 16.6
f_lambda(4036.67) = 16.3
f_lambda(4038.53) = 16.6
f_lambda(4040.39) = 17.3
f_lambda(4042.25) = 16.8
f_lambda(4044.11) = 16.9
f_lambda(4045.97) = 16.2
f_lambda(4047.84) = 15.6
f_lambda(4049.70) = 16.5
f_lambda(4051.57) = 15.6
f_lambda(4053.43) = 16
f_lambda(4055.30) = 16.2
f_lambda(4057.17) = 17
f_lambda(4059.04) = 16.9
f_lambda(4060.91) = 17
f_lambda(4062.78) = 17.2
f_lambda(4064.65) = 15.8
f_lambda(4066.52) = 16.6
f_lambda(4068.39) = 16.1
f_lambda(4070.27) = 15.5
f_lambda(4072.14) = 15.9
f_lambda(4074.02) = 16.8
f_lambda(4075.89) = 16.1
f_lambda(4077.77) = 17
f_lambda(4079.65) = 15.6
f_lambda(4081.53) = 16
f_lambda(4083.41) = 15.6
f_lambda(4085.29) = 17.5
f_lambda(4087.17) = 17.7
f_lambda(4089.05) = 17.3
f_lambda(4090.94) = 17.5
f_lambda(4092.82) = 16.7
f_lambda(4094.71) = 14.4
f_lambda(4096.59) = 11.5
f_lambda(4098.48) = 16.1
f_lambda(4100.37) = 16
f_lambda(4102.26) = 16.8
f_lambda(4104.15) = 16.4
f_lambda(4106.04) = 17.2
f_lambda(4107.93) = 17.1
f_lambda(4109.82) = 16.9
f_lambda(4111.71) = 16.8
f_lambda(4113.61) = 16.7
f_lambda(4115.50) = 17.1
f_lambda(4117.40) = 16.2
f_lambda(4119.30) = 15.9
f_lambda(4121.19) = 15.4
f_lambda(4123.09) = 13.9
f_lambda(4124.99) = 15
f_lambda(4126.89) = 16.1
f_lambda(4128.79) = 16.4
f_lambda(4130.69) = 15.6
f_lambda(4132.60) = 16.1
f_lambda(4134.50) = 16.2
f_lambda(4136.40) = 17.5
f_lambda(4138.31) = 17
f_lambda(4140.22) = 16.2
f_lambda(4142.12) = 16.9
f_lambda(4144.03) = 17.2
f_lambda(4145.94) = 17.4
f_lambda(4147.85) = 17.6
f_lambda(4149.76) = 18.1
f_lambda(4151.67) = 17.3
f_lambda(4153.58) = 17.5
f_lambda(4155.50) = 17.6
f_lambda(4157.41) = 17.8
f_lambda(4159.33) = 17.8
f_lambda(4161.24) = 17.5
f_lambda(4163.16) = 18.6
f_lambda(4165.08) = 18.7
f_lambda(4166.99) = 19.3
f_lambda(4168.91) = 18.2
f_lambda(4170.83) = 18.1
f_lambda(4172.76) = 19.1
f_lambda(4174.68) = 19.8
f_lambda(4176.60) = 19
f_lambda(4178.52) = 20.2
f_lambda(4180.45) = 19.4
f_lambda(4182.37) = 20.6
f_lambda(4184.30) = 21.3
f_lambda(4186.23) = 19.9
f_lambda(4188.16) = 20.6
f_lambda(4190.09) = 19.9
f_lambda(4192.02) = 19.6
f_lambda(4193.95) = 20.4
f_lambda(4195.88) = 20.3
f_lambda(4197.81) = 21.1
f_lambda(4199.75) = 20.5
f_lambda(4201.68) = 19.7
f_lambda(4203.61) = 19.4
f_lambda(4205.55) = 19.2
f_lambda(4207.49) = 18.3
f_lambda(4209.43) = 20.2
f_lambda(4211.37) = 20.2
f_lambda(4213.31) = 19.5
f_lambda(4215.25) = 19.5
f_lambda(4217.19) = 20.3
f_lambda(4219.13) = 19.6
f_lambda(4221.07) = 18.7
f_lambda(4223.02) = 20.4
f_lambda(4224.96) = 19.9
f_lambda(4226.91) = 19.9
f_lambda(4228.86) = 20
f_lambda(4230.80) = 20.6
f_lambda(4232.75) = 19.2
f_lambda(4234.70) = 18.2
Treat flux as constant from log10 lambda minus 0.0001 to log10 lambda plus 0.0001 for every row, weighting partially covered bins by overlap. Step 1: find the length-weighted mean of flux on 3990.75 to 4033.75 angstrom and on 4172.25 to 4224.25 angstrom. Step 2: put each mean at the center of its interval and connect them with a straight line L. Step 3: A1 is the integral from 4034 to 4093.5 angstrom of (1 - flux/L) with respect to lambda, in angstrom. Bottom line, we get 6.8 angstrom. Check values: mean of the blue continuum 18.1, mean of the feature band 16.5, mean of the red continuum 19.9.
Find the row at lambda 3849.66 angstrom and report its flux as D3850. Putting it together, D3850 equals 18.8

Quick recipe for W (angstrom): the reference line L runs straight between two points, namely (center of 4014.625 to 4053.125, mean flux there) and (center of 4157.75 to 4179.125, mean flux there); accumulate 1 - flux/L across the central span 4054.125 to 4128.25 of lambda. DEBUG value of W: 6.7 angstrom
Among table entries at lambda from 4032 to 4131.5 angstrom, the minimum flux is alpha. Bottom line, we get 11.5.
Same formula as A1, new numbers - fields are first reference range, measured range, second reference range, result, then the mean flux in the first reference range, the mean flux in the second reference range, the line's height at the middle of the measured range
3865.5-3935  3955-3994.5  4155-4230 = 1.59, 18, 19.5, 18.4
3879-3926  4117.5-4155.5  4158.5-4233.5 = 5.42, 17.9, 19.6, 19.3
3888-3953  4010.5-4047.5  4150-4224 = 2.36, 18.3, 19.3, 18.7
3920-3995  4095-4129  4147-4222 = 5.17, 17.8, 19.2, 18.8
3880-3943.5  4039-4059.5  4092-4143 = 0.40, 18.2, 16.1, 16.8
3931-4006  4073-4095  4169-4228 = 2.62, 17.8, 19.8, 18.8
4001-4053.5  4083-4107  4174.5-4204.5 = 3.11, 17.6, 20.1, 18.6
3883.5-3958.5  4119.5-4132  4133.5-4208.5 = 2.13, 18.1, 18.7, 18.6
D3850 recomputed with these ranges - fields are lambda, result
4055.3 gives 16.2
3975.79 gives 17.9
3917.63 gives 19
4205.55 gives 19.2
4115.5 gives 17.1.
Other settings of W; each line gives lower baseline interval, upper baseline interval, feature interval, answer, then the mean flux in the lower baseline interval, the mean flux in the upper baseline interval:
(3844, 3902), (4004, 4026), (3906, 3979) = -1.2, 17.6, 18.2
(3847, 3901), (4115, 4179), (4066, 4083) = 1.2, 17.6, 17.3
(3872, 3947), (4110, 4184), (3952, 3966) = 0.3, 18.1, 17.5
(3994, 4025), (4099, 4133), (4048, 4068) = 1.0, 18.2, 16.2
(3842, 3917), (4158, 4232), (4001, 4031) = 0.7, 18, 19.6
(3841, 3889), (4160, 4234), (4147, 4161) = 1.2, 17.7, 19.6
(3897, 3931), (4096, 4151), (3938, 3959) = 1.0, 18.8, 16.4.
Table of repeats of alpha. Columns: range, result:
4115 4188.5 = 13.9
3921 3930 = 14.9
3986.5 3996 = 16.8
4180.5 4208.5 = 18.3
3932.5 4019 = 15.4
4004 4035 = 16.6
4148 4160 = 17.3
